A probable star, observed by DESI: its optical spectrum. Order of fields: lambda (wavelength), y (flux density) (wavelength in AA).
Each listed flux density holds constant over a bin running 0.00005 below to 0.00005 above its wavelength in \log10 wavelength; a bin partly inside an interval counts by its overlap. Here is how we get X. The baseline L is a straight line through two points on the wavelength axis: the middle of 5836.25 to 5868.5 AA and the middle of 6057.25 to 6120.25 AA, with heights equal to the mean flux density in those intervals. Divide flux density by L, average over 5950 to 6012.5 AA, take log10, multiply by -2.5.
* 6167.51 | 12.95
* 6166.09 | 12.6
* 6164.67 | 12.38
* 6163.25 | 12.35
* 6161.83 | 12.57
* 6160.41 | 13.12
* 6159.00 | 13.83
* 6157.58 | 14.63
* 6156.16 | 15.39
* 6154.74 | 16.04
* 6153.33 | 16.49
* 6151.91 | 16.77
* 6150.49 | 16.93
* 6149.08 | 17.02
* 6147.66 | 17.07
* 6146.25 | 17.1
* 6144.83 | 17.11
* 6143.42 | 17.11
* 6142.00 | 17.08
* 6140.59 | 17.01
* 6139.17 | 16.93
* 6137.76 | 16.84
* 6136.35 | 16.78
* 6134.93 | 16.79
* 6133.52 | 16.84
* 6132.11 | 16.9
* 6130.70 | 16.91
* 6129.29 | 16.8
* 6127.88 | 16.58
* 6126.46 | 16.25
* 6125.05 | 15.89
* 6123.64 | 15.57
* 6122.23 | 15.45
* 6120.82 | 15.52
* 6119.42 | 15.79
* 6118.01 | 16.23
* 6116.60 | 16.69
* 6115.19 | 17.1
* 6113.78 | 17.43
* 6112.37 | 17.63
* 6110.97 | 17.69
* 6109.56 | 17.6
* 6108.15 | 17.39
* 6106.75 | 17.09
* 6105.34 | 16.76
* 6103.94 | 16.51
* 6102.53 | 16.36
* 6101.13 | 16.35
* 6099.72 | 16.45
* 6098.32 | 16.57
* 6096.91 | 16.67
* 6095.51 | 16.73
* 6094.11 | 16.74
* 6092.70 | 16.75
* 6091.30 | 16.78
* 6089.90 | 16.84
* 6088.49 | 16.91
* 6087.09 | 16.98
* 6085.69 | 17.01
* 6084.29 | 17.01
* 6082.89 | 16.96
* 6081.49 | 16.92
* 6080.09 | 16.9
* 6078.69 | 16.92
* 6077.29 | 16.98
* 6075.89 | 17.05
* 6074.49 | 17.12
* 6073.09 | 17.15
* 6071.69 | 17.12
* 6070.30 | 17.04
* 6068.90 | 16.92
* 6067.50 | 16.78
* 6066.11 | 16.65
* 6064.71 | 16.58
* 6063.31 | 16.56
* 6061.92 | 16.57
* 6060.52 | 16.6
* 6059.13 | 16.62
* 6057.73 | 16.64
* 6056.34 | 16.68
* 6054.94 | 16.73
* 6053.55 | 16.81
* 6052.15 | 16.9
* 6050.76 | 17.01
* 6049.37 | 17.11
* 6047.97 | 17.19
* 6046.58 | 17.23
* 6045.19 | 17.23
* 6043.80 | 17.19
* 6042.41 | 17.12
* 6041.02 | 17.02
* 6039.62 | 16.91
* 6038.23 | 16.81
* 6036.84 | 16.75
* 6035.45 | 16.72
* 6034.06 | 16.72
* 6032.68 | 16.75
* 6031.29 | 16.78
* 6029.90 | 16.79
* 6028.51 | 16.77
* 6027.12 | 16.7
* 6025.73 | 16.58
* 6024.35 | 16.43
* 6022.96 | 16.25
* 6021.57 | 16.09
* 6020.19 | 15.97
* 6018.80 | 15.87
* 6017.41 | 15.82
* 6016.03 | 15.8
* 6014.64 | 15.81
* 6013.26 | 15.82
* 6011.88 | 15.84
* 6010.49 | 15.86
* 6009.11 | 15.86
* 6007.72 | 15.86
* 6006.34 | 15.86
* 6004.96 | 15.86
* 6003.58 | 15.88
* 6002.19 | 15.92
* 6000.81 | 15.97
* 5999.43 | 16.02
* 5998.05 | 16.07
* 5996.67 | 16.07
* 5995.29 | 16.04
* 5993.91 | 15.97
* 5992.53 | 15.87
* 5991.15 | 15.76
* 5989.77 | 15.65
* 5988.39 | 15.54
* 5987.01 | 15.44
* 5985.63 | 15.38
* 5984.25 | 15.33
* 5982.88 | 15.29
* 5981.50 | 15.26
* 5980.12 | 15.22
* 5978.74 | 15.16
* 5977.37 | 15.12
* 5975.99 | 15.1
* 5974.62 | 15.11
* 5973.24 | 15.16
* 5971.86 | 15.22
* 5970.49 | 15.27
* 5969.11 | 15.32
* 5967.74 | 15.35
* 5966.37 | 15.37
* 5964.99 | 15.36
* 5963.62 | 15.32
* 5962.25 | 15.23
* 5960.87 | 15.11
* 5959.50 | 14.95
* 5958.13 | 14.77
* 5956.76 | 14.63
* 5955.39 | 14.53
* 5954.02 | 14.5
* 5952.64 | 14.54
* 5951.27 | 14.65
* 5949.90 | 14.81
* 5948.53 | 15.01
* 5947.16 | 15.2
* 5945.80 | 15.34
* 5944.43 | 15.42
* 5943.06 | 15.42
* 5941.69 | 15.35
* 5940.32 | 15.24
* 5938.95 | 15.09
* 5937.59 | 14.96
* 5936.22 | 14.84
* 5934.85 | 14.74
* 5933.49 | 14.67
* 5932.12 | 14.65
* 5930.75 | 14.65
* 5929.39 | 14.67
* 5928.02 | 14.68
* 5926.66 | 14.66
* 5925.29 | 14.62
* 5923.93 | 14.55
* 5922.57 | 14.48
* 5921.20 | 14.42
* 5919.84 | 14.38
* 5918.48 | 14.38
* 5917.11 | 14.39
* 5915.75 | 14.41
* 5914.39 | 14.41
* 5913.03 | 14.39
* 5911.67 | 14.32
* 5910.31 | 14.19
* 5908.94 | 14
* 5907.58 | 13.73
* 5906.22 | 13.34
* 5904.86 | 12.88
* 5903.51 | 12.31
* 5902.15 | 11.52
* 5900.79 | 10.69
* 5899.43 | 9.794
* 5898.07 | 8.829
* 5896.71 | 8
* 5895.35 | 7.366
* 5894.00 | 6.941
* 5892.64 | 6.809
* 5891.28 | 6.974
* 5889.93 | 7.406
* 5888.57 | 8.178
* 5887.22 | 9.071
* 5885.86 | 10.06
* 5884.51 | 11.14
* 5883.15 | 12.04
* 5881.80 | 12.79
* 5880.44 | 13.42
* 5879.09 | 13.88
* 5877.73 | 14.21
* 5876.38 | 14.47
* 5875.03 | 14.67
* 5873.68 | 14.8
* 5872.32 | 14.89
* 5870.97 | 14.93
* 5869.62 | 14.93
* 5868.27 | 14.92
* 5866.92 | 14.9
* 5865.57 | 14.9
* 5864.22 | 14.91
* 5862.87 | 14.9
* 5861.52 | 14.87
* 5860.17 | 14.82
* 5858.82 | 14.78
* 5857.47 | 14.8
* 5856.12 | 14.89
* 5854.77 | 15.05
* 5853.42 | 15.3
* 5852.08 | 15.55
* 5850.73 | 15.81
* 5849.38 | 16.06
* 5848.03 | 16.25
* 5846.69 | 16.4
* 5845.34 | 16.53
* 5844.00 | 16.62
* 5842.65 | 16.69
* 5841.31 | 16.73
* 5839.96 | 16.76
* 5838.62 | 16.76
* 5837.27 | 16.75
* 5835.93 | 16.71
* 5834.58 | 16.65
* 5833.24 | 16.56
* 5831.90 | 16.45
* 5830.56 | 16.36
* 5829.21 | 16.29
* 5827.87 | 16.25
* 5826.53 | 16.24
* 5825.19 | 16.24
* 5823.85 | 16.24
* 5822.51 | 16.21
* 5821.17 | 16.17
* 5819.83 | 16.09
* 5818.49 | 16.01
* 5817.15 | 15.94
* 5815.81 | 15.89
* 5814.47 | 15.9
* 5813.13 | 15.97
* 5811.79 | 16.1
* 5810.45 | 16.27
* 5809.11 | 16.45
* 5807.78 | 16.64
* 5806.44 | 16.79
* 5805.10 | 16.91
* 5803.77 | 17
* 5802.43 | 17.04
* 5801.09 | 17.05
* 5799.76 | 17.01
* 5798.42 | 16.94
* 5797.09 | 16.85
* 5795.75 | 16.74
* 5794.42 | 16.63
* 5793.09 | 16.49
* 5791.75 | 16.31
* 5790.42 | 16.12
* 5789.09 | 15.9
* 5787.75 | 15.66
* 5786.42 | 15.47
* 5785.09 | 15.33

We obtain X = 0.06 mag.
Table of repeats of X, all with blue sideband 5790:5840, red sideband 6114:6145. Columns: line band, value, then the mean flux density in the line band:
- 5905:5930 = 0.16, 14.3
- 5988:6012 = 0.04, 15.9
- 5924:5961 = 0.11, 14.9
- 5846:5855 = 0.04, 15.8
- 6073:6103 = -0.02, 16.8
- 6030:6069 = -0.02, 16.8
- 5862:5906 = 0.36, 11.8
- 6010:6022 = 0.04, 15.9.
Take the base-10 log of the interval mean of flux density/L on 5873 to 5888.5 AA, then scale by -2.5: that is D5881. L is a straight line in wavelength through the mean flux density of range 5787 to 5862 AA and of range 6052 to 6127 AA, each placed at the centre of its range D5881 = 0.28 mag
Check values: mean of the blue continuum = 16.2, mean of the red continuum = 16.7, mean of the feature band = 12.6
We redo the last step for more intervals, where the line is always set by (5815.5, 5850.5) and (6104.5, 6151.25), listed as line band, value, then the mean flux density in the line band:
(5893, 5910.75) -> 0.45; 10.9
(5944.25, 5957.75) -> 0.12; 14.8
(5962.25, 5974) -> 0.09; 15.3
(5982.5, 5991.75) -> 0.07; 15.5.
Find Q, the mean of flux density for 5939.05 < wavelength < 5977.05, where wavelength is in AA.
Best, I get 15.1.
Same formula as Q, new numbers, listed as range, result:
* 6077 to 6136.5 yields 16.7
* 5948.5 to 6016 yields 15.4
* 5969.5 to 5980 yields 15.2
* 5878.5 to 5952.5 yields 12.9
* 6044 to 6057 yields 17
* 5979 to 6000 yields 15.6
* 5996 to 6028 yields 16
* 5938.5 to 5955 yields 15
